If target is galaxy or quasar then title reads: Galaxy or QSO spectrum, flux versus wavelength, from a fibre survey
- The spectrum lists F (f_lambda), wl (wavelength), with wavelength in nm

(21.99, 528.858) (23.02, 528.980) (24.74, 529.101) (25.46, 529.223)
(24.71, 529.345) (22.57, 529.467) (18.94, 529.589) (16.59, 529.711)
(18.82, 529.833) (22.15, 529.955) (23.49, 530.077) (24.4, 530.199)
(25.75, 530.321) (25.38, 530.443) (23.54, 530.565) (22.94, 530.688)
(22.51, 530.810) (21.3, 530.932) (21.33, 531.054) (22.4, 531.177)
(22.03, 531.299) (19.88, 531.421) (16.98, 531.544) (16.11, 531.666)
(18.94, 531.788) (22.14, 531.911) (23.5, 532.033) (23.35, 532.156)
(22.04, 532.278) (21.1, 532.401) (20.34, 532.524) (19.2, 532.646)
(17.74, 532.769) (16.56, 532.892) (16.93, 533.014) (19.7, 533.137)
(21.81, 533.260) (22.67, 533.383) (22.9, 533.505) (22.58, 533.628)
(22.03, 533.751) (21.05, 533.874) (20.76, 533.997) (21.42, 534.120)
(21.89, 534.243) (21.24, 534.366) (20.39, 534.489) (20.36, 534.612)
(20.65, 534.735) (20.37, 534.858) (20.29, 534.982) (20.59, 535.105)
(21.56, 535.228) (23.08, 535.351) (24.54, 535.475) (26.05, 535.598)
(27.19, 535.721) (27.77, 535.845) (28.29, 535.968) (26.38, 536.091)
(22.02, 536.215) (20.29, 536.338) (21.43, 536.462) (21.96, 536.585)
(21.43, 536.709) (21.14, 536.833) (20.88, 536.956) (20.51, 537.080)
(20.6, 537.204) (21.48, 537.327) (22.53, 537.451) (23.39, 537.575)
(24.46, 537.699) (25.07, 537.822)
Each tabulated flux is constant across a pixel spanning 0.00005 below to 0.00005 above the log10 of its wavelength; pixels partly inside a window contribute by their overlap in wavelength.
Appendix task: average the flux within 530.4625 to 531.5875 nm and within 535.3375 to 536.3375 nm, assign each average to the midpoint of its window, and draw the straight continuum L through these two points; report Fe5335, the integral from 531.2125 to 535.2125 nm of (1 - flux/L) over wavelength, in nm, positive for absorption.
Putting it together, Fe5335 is 0.48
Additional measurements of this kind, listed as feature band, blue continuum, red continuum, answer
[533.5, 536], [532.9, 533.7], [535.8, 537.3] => -0.10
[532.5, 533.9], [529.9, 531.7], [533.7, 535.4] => 0.08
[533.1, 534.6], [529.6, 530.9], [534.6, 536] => 0.10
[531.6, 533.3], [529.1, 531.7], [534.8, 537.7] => 0.18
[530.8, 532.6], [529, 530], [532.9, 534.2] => 0.04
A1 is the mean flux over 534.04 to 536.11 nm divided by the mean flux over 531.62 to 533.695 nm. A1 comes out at 1.12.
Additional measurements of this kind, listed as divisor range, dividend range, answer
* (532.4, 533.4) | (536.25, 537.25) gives 1.09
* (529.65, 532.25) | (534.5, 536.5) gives 1.07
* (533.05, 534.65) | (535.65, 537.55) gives 1.07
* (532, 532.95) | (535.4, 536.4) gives 1.24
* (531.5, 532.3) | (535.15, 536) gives 1.24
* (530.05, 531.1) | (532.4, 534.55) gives 0.88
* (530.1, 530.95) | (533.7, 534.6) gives 0.89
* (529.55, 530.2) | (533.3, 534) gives 1.08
